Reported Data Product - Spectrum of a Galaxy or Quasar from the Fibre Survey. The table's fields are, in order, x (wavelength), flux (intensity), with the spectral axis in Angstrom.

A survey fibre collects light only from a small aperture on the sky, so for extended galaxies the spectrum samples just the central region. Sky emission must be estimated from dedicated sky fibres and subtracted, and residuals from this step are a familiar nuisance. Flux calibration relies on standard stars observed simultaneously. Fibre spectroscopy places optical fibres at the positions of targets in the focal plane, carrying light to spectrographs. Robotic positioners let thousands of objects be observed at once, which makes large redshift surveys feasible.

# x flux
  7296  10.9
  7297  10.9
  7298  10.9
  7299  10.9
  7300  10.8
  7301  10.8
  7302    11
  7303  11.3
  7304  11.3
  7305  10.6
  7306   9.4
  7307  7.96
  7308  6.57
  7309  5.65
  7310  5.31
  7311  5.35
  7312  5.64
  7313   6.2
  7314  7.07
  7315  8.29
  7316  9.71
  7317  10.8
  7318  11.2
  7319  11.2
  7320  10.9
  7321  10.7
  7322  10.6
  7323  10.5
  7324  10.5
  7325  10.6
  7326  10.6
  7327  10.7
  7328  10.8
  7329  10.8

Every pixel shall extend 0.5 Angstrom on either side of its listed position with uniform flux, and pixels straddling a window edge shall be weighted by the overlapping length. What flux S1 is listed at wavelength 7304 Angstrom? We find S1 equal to 11.3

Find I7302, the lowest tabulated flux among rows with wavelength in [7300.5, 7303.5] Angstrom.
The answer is 10.8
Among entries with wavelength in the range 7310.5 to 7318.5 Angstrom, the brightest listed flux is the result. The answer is 11.2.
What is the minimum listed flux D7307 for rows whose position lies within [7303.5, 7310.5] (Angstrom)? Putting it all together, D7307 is 5.31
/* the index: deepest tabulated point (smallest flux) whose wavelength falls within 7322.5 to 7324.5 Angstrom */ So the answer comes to 10.5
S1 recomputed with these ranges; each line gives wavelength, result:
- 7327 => 10.7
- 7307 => 7.96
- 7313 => 6.2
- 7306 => 9.4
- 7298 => 10.9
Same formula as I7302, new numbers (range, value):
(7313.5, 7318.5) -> 7.07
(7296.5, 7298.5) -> 10.9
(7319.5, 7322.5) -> 10.6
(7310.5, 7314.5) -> 5.35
